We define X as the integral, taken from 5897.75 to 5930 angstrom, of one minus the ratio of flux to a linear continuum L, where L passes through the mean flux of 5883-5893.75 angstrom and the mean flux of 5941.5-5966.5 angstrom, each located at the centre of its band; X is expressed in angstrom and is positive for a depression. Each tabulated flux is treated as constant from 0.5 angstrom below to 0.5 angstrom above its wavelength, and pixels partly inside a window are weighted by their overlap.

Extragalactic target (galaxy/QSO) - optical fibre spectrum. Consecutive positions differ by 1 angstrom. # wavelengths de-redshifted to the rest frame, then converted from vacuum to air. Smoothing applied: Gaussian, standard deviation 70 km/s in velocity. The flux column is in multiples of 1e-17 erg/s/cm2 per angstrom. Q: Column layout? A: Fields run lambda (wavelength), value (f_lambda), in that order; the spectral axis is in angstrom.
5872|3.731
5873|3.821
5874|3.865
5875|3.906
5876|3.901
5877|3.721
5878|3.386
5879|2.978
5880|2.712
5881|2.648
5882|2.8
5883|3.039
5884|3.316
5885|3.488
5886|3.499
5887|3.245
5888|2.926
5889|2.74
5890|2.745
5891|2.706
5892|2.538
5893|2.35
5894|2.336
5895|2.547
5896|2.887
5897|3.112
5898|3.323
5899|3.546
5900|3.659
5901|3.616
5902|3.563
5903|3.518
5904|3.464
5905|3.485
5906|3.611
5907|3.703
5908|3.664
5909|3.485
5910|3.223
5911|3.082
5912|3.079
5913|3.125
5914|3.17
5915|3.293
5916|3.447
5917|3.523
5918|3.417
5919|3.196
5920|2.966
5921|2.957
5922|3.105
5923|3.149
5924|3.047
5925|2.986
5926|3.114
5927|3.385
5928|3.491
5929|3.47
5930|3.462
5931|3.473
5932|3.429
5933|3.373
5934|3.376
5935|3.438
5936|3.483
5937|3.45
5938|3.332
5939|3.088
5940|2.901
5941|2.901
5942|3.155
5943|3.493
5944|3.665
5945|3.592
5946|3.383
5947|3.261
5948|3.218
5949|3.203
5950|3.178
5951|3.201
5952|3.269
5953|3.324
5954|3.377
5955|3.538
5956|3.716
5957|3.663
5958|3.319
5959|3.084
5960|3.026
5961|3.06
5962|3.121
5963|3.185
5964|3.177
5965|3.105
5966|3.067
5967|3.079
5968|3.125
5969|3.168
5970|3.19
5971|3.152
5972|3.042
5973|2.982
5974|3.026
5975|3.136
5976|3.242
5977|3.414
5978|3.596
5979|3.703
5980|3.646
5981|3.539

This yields -2.8 angstrom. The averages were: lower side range 2.94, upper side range 3.3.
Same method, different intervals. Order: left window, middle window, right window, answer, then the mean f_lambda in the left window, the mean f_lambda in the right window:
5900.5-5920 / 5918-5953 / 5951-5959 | 1.4 angstrom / 3.39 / 3.42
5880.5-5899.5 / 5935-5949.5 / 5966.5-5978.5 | -1.0 angstrom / 2.94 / 3.18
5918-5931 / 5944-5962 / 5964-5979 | -0.7 angstrom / 3.21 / 3.18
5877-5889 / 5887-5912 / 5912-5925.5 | -0.1 angstrom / 3.11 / 3.18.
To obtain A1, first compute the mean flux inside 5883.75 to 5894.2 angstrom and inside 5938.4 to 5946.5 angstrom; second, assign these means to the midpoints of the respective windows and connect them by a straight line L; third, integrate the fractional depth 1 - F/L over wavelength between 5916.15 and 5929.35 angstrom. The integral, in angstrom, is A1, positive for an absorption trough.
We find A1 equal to -0.3 angstrom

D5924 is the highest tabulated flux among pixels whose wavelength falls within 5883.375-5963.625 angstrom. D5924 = 3.716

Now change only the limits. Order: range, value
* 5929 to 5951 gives 3.665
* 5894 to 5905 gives 3.659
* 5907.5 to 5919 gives 3.664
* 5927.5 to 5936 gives 3.491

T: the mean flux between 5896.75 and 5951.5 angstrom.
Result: 3.33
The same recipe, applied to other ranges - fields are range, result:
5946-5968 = 3.25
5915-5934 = 3.28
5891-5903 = 3.05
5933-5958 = 3.34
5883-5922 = 3.2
